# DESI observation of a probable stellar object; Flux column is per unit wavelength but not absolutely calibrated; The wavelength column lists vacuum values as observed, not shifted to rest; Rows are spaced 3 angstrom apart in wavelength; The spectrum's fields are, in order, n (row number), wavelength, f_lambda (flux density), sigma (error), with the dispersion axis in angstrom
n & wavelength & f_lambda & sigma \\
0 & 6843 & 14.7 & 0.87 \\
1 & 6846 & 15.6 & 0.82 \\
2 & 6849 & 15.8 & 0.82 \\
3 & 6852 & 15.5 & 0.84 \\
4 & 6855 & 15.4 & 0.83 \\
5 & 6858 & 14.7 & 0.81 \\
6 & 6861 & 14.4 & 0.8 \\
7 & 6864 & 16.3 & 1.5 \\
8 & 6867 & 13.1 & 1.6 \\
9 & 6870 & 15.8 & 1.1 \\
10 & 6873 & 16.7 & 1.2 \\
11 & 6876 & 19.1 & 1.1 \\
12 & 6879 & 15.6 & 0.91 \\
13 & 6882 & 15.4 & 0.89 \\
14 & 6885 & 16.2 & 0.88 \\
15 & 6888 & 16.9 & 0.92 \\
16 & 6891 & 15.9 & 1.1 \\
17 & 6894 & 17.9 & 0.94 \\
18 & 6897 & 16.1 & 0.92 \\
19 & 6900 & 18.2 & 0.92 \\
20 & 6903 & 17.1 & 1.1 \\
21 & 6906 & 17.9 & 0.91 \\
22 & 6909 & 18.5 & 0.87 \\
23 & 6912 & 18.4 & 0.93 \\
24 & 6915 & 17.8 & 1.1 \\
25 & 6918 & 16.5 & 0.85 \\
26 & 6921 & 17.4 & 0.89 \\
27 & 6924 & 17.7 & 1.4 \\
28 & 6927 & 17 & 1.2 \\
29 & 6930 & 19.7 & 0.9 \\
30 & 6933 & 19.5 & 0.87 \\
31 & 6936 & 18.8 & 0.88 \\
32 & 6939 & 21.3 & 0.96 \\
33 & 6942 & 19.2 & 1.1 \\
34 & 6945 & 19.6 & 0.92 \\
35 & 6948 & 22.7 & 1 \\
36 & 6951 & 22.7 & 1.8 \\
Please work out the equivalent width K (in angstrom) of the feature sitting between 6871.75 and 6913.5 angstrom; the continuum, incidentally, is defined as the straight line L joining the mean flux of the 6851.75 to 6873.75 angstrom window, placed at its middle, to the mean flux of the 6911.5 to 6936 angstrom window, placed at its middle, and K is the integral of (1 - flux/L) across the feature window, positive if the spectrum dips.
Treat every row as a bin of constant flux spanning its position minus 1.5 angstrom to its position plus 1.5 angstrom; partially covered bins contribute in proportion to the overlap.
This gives -1.4 angstrom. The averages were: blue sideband 15.2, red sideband 18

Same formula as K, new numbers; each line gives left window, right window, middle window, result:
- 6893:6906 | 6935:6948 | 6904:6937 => 1.1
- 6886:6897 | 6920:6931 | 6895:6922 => -0.4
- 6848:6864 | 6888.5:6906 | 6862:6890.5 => 0.1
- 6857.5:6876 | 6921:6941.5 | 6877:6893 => 0.3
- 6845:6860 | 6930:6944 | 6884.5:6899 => 0.6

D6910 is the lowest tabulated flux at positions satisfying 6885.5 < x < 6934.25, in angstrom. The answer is 15.9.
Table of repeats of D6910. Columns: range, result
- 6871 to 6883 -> 15.4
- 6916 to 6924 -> 16.5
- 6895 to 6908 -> 16.1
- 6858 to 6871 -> 13.1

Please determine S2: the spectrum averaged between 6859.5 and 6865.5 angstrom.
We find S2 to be 15.4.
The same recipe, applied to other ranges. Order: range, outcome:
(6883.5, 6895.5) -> 16.7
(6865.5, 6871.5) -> 14.5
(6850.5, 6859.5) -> 15.2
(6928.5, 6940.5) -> 19.8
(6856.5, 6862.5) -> 14.5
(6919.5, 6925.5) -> 17.5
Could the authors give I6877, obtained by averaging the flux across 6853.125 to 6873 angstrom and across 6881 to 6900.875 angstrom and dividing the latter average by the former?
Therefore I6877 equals 1.1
